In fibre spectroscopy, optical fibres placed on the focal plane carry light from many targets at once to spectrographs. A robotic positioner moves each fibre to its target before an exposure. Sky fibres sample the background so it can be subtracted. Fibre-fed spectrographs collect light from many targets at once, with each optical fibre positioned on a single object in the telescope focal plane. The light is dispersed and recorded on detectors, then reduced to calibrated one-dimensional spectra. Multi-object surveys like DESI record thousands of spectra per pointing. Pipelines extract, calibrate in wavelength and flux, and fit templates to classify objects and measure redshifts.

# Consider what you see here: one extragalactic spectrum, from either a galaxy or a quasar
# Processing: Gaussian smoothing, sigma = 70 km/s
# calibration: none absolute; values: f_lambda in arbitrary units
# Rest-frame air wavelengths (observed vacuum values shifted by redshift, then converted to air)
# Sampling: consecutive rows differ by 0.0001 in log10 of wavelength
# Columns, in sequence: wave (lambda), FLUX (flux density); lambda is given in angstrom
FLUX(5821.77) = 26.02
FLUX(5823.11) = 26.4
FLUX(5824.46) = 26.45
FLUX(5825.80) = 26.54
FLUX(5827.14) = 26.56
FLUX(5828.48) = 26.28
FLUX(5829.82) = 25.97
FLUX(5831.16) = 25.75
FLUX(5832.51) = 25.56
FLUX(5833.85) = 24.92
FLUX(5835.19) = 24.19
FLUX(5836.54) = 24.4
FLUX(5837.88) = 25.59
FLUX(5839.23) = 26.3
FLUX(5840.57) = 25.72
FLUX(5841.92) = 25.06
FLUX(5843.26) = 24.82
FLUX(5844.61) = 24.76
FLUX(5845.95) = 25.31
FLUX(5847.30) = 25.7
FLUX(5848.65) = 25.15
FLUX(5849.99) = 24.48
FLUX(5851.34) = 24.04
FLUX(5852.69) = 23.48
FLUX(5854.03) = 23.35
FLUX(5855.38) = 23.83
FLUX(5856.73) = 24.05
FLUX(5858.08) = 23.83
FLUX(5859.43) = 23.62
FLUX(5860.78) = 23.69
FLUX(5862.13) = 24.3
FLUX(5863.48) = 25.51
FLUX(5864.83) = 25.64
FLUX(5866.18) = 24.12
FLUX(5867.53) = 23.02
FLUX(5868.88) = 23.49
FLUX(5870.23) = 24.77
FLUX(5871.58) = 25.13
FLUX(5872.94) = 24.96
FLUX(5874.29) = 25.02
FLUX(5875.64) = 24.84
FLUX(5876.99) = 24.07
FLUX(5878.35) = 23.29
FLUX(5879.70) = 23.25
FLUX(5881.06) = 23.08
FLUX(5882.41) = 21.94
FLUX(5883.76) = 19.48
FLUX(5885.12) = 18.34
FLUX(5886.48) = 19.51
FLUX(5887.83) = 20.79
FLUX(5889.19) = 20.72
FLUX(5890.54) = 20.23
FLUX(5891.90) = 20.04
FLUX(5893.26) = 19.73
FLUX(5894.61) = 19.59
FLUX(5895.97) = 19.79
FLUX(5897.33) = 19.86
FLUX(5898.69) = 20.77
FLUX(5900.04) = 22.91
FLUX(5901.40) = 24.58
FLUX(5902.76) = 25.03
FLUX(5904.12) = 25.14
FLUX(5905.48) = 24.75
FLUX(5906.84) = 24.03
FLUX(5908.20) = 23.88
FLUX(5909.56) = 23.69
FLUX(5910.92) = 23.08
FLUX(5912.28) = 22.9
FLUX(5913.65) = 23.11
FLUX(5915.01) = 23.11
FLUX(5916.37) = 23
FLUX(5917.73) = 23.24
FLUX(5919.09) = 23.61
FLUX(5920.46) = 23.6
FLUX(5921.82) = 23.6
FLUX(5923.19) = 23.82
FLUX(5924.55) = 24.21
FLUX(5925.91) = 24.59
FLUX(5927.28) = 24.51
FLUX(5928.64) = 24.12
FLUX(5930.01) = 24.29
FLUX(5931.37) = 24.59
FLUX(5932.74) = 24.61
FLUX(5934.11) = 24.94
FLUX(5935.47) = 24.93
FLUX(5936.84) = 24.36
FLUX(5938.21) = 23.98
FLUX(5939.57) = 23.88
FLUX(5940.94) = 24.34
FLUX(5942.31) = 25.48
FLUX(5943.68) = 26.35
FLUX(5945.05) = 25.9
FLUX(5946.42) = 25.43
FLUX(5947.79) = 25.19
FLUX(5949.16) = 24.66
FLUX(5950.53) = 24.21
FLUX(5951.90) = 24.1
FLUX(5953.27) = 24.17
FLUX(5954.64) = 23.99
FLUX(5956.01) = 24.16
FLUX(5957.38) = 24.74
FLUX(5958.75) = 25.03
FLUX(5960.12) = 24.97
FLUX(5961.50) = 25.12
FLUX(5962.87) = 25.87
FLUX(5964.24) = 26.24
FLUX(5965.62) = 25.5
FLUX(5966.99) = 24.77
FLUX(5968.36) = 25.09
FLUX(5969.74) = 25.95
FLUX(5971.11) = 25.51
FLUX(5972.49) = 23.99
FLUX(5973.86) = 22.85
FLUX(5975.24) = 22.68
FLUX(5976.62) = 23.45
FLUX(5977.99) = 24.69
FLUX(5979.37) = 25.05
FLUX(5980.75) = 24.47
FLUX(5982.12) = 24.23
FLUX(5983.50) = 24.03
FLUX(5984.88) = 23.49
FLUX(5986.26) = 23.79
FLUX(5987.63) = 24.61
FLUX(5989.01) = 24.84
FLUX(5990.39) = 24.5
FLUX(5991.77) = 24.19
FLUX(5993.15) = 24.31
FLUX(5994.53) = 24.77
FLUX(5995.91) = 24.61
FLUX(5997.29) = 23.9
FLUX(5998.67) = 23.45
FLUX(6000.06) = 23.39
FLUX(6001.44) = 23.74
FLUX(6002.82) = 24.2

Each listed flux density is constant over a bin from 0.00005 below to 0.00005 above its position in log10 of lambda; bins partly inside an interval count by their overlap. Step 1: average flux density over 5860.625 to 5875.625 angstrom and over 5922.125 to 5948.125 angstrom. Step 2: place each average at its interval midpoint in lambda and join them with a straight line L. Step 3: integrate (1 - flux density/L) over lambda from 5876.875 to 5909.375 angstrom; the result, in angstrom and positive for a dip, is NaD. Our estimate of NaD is 3.6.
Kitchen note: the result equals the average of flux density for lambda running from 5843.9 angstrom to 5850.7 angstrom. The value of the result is 25.1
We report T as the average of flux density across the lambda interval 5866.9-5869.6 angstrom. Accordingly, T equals 23.3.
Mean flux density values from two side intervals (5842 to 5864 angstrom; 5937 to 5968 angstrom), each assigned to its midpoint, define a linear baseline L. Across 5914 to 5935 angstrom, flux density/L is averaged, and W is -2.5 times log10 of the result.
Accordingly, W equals 0.03 mag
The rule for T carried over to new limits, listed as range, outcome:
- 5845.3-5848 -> 25.4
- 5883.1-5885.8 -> 18.9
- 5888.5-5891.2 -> 20.5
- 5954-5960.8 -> 24.6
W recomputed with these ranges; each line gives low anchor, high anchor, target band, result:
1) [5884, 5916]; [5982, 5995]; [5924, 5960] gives -0.07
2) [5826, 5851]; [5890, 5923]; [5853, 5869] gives 0.02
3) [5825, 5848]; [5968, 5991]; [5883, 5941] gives 0.09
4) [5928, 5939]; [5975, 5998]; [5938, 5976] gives -0.02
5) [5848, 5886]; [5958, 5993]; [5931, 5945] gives -0.02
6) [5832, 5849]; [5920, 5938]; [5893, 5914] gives 0.08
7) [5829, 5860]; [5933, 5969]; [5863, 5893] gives 0.10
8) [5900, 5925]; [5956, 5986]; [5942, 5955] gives -0.03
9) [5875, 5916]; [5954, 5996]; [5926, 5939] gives -0.05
